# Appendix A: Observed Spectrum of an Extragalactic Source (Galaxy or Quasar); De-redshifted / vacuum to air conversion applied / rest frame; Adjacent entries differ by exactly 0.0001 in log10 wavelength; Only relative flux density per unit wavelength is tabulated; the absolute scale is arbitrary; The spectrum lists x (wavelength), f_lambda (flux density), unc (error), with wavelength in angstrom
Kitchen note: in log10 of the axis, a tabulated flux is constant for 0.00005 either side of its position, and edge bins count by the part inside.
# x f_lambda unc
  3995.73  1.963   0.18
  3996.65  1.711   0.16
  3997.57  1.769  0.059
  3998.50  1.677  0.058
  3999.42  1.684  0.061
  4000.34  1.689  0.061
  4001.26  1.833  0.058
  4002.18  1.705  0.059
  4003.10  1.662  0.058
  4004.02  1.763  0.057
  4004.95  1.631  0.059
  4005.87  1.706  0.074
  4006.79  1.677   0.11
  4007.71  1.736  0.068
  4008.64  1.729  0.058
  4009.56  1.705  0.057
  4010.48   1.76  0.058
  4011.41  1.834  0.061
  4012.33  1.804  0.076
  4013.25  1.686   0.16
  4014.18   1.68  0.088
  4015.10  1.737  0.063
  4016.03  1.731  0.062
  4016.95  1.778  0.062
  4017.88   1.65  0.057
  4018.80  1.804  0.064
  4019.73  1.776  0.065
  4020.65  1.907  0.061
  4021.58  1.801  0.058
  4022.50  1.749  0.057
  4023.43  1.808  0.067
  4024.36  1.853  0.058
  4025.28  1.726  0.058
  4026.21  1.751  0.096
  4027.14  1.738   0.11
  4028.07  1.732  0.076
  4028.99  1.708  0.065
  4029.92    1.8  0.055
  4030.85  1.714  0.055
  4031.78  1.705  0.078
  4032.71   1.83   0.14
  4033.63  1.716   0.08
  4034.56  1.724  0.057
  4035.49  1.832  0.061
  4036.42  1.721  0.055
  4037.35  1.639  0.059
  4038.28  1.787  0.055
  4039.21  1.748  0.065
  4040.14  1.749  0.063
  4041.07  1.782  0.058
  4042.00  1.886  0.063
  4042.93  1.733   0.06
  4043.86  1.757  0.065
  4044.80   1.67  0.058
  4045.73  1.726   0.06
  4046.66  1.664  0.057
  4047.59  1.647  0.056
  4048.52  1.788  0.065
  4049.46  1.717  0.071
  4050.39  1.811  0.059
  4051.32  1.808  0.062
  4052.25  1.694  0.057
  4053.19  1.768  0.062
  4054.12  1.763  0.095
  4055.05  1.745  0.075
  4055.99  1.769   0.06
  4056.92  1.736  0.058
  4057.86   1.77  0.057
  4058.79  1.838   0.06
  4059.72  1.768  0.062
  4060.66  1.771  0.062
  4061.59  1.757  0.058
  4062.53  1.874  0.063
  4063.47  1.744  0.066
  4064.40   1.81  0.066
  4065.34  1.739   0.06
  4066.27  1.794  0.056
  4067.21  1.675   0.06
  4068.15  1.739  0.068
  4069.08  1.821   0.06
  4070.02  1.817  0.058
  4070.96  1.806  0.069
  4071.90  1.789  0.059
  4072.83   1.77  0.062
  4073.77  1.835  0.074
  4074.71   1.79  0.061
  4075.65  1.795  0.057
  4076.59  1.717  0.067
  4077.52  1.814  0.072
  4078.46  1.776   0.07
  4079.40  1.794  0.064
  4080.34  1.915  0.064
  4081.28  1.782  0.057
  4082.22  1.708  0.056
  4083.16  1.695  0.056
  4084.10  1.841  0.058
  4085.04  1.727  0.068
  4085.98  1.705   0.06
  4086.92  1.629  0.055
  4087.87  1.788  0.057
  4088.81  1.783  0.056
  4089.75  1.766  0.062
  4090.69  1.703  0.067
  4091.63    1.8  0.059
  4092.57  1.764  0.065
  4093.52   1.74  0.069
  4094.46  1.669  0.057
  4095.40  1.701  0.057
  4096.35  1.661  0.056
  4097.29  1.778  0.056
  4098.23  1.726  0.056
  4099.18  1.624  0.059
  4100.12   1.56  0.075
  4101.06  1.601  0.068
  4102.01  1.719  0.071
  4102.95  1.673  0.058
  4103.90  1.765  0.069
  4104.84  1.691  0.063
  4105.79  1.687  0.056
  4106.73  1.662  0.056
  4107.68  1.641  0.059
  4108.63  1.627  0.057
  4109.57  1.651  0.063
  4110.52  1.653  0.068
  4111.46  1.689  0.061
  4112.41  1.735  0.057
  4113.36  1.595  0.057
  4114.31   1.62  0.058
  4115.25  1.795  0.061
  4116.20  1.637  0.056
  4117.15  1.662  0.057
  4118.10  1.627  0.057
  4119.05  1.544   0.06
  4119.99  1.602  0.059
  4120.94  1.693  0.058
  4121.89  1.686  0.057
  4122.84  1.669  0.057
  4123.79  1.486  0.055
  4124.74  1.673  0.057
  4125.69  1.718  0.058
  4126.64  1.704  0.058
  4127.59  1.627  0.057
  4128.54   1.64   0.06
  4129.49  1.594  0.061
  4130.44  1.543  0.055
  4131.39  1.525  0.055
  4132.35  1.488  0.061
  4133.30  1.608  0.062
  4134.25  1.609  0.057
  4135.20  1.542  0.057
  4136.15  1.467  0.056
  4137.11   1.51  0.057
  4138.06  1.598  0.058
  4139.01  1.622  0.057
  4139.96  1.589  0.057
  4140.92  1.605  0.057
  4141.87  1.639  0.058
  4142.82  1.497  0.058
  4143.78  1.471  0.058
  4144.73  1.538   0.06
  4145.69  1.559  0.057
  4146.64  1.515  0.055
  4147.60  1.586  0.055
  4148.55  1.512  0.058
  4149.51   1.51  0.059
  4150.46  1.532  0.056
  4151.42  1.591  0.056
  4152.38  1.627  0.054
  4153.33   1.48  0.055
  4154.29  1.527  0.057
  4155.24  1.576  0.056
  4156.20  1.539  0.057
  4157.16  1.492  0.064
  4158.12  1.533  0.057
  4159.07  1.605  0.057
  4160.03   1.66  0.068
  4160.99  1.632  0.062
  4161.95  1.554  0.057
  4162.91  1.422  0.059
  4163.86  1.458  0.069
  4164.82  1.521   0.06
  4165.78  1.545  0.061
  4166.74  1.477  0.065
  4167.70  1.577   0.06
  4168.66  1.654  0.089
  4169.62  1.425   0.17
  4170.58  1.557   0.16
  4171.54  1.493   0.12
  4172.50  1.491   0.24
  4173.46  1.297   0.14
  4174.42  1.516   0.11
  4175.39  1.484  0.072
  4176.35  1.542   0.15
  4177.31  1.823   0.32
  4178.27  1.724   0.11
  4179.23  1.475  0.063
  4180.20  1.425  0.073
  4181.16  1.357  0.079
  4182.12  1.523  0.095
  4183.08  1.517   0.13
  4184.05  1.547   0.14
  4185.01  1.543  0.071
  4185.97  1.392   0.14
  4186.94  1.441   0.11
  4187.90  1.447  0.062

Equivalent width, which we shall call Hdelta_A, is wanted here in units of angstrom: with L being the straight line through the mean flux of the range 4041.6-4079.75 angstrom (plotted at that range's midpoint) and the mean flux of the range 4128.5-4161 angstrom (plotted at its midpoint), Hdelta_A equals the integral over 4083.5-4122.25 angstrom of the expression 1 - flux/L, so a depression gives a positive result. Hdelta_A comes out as -0.6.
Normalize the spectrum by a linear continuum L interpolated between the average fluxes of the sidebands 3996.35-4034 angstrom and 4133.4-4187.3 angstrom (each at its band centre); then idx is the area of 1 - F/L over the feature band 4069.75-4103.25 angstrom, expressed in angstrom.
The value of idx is -2.1 angstrom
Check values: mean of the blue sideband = 1.74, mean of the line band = 1.74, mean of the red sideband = 1.54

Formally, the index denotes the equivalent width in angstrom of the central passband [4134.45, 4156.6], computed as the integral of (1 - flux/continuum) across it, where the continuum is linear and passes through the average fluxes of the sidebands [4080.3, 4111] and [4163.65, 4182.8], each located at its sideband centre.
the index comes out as 0.5 angstrom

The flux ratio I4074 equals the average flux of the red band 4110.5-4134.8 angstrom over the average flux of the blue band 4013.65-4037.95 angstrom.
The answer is 0.93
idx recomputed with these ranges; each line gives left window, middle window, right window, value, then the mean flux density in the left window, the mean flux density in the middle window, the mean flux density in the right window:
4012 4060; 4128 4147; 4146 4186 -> 0.27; 1.75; 1.56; 1.53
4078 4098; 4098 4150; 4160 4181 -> 1.22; 1.75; 1.61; 1.53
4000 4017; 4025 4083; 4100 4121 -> -2.24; 1.73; 1.76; 1.66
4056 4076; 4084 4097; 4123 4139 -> -0.18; 1.78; 1.73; 1.59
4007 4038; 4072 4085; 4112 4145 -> -0.86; 1.75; 1.79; 1.6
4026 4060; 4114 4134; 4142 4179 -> -0.24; 1.75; 1.63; 1.54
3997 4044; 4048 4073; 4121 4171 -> -1.25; 1.75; 1.77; 1.56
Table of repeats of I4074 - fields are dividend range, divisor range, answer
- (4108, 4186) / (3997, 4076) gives 0.89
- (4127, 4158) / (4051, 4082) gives 0.87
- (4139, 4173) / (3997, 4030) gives 0.89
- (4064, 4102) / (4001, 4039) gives 1.00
